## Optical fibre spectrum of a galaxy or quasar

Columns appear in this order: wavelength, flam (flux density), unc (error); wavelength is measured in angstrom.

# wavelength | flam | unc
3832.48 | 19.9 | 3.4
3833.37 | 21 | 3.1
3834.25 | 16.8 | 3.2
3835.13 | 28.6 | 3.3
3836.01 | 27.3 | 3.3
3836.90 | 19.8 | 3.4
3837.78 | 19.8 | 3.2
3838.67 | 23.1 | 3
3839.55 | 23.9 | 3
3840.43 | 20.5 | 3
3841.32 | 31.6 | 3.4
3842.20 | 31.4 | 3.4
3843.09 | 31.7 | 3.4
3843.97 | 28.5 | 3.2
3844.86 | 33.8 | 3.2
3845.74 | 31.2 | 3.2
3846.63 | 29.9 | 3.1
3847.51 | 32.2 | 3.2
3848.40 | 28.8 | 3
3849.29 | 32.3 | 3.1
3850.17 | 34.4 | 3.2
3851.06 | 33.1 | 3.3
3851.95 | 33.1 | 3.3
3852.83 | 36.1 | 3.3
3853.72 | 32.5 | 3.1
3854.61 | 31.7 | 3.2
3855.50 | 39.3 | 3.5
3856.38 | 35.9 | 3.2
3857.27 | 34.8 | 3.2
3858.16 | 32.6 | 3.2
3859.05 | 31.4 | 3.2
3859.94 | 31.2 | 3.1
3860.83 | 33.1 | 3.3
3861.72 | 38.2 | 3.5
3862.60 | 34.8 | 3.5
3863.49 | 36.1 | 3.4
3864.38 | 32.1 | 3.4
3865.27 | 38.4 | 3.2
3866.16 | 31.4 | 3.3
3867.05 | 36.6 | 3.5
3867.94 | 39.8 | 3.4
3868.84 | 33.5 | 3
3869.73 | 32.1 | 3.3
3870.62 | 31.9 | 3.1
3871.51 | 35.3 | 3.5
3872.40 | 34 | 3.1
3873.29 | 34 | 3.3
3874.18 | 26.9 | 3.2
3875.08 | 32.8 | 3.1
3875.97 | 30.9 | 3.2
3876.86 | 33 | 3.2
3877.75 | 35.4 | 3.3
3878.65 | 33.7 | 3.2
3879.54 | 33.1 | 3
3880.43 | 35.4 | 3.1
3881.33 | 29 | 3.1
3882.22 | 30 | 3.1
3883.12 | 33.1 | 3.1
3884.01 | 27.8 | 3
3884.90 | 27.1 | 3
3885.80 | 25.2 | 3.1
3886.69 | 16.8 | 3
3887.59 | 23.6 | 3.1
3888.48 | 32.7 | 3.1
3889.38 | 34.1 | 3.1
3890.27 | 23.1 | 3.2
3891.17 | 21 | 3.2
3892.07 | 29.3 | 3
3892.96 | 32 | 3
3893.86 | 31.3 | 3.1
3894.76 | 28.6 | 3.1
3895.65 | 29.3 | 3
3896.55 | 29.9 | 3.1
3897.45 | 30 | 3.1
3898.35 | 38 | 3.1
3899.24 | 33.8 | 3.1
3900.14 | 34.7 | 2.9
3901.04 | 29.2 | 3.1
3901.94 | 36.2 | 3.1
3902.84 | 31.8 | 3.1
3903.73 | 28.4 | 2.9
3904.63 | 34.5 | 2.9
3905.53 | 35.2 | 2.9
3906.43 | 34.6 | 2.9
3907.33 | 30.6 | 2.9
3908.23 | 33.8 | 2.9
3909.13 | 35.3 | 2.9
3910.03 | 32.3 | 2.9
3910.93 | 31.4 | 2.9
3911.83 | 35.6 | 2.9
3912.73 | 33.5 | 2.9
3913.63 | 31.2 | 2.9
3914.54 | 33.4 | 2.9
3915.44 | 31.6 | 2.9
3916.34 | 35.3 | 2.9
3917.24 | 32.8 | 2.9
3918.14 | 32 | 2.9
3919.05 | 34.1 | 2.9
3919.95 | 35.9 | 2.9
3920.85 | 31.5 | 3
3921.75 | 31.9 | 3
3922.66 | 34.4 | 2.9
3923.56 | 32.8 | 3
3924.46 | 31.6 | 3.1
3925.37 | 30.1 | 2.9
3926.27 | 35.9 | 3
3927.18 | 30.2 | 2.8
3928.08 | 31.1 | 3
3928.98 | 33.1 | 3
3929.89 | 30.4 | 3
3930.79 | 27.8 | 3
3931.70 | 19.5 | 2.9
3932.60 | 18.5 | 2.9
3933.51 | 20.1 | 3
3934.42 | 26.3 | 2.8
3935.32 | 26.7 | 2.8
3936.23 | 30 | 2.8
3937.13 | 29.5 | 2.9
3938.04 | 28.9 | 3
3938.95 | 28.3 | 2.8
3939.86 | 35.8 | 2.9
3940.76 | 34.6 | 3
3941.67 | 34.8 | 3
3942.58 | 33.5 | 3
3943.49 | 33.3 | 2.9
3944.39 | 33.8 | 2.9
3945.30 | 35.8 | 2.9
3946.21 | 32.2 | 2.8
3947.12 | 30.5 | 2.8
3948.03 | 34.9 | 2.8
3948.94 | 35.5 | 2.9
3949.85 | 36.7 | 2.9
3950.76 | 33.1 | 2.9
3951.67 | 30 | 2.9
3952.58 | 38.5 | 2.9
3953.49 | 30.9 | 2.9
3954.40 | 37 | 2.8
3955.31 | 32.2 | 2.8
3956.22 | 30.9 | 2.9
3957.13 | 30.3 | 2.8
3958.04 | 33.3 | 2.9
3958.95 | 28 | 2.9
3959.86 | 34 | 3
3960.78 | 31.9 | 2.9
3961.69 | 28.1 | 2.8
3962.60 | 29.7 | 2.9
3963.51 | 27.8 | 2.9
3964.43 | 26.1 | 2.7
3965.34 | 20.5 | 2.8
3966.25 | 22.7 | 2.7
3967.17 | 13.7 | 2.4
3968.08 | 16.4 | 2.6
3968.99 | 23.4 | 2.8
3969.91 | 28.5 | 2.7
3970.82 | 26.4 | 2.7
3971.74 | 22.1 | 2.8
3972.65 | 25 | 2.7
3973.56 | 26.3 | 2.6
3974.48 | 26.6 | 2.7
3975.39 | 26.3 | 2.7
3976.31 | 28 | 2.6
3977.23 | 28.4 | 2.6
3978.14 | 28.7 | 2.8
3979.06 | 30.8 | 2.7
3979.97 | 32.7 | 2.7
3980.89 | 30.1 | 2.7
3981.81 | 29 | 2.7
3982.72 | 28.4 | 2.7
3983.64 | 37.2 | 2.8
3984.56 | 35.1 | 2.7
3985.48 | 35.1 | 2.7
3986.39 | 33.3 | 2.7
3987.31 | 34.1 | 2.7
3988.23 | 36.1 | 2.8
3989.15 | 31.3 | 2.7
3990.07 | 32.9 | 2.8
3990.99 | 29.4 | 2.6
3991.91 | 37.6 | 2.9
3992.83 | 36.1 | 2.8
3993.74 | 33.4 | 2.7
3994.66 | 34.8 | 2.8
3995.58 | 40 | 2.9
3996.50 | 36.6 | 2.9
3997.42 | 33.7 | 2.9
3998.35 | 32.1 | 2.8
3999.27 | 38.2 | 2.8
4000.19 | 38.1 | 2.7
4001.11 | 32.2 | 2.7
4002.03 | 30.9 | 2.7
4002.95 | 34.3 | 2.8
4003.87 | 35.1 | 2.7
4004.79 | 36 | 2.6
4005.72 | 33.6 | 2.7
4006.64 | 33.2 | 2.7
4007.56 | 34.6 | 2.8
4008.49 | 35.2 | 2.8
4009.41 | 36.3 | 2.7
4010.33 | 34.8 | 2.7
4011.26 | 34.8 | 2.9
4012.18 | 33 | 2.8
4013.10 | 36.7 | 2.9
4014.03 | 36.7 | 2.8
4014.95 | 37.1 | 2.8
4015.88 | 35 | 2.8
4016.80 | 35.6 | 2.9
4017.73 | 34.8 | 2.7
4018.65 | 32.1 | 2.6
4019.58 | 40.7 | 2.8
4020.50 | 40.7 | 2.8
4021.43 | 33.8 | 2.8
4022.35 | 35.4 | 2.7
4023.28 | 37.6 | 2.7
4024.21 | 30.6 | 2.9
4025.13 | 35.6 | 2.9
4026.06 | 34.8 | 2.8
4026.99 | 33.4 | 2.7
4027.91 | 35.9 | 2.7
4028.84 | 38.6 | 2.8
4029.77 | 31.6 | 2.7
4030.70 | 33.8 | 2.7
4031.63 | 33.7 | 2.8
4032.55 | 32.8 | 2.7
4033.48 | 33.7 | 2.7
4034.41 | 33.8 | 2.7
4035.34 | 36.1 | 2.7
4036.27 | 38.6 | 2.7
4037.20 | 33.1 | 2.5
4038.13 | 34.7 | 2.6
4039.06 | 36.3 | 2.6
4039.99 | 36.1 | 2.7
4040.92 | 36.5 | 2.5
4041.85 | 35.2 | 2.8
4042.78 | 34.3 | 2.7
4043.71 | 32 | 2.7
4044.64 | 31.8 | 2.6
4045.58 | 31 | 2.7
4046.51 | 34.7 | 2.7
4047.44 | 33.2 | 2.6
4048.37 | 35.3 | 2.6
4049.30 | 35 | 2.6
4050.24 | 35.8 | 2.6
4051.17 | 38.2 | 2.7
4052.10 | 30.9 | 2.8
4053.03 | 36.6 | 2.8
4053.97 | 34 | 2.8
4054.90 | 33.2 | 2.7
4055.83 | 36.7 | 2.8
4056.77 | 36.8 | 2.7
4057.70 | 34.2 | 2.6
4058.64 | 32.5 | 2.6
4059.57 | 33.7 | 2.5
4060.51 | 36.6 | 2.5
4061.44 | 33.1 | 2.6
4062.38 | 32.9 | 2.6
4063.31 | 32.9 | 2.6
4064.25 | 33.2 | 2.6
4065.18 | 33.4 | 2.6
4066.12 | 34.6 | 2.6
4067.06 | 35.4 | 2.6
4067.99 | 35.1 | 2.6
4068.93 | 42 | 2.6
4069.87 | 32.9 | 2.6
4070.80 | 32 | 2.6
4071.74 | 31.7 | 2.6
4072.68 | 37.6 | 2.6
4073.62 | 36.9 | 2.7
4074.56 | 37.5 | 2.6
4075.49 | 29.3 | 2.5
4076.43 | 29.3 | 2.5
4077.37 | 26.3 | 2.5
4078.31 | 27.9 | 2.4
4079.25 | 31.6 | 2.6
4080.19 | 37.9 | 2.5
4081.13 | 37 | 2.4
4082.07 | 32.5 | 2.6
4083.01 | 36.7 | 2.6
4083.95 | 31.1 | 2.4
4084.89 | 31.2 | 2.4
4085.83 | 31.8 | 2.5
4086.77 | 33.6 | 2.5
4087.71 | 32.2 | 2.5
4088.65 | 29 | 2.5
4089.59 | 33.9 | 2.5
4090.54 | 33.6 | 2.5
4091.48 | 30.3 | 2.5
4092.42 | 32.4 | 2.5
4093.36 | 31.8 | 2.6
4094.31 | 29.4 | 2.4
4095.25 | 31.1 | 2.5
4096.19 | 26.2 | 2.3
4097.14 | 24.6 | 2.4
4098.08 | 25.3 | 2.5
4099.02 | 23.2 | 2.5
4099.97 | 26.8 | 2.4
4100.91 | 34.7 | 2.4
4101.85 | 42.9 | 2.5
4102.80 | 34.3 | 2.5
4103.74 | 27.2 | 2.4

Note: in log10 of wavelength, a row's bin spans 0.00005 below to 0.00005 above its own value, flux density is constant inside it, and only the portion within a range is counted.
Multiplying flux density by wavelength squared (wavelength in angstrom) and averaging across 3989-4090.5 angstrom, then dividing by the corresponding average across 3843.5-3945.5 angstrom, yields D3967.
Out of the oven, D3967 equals 1.16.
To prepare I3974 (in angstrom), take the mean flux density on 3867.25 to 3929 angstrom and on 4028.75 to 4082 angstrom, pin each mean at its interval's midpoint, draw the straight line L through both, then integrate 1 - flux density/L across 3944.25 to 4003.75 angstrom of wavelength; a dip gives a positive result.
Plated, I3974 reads 3.4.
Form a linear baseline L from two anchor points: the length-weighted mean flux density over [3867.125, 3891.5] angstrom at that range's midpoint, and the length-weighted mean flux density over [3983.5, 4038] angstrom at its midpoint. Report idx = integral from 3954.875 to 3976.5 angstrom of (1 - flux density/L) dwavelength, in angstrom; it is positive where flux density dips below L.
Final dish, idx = 4.5 angstrom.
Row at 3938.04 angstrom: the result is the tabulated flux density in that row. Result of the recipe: 28.9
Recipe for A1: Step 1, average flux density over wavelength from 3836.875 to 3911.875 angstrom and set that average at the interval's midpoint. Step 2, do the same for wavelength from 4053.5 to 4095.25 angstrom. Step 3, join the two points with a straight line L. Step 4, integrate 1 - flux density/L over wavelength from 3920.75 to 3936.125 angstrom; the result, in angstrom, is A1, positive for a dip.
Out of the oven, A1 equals 1.50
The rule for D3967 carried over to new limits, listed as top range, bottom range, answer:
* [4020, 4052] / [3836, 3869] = 1.20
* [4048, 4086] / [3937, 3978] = 1.21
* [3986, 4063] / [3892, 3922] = 1.13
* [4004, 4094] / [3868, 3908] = 1.20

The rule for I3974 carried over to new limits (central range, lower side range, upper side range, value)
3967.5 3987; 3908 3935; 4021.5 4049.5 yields 2.59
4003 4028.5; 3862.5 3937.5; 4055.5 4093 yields -1.99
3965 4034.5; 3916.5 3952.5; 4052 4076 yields 1.00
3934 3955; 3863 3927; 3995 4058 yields 0.31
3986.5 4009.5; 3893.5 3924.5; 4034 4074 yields -0.44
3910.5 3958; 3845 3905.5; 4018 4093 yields 1.41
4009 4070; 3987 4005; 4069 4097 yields -2.62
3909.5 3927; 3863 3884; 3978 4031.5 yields 0.37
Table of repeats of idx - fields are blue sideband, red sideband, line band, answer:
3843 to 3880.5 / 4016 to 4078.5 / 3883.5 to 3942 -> 5.35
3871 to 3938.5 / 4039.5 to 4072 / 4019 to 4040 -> -0.91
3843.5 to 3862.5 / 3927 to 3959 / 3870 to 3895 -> 1.83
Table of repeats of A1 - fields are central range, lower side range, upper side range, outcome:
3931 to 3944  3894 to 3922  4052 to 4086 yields 1.7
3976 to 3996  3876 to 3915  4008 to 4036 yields 0.7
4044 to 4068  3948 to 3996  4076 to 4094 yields -2.0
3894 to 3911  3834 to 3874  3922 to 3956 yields -0.6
